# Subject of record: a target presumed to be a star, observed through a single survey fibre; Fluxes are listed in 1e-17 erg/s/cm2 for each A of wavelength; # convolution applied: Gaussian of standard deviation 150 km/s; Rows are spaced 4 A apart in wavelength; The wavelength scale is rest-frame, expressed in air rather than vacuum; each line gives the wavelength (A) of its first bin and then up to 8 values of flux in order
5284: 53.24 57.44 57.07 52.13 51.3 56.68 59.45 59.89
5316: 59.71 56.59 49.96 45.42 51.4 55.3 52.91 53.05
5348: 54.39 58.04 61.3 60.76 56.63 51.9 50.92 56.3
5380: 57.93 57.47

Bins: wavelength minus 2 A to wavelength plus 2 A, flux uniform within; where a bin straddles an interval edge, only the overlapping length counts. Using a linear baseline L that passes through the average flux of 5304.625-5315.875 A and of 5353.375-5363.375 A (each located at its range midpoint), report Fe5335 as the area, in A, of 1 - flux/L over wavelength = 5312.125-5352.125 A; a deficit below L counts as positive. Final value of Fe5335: 4.0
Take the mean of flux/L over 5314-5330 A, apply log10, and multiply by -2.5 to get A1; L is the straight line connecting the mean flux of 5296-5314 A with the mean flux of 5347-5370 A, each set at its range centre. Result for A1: 0.07 mag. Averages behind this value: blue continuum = 56.3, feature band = 52.9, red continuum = 57.3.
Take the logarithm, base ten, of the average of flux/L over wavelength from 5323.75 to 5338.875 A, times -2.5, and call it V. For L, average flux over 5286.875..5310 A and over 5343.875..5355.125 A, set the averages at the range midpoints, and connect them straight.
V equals 0.11 mag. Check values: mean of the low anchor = 55.6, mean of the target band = 50.7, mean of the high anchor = 56.1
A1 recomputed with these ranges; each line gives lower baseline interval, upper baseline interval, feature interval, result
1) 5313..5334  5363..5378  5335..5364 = -0.06 mag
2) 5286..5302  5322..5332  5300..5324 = -0.12 mag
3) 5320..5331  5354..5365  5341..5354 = 0.02 mag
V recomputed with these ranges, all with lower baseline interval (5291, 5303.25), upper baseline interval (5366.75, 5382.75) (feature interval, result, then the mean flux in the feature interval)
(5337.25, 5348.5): 0.01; 53.4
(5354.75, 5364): -0.11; 60.1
